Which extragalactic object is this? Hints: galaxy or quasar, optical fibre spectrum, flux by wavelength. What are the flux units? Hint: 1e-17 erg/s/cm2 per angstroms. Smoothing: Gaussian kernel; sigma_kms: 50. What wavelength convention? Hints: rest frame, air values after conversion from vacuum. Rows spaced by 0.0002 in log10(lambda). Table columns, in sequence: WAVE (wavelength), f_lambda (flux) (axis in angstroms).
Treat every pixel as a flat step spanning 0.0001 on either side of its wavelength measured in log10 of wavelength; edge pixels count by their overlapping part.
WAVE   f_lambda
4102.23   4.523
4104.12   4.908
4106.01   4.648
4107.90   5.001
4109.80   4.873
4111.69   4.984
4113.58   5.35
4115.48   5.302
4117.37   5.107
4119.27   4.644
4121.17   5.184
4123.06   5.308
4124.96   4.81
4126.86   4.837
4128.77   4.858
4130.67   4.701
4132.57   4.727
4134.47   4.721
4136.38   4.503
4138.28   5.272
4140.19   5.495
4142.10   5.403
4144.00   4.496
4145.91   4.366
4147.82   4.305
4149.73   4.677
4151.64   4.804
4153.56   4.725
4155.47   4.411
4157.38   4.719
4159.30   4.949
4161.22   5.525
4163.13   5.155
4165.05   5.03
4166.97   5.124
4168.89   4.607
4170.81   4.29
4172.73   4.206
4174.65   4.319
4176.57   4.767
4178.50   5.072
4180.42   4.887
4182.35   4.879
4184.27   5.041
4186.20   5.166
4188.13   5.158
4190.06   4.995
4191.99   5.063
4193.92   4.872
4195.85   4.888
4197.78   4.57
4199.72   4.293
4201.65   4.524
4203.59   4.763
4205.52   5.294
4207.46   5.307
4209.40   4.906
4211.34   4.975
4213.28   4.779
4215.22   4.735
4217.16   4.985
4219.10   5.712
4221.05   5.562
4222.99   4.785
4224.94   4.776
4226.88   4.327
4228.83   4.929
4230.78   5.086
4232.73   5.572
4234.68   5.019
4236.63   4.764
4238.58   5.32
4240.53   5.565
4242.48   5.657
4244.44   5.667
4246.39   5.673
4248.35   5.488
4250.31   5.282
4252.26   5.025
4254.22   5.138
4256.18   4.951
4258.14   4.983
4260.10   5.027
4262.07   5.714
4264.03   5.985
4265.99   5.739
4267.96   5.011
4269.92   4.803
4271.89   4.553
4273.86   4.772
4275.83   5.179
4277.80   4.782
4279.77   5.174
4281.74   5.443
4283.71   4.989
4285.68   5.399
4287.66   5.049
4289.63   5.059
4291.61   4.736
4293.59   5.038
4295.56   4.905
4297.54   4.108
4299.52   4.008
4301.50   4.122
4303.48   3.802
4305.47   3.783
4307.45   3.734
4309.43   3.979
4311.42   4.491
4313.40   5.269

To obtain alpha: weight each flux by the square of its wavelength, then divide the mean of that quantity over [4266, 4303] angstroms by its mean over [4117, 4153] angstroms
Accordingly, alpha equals 1.07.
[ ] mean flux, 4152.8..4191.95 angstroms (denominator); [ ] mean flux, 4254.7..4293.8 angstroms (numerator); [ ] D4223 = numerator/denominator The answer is 1.1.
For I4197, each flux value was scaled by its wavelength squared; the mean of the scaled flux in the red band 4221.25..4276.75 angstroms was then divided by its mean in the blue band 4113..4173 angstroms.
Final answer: 1.12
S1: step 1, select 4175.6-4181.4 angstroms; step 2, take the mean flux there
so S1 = 4.9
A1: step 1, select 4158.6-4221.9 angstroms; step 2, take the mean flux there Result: 4.92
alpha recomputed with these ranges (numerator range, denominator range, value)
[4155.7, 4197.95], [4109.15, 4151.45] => 1.02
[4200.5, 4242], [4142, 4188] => 1.08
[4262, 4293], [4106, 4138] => 1.12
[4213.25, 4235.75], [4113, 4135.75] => 1.07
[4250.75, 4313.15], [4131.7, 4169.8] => 1.06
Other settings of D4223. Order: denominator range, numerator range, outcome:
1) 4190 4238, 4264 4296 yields 1.03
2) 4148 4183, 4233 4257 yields 1.11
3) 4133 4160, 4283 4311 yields 0.94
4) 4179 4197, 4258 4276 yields 1.04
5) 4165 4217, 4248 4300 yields 1.05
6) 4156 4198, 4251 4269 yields 1.08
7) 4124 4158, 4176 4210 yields 1.03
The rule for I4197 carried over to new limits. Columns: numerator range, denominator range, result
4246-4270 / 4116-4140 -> 1.15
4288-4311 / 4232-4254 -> 0.83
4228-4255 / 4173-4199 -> 1.12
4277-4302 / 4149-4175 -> 1.08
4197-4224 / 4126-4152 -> 1.07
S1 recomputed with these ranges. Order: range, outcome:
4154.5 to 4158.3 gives 4.57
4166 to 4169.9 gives 4.86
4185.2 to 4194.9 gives 5.05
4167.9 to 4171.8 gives 4.45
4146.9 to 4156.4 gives 4.58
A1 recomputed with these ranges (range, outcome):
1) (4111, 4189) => 4.87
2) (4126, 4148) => 4.82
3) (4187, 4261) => 5.06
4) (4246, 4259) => 5.2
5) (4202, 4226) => 5.03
